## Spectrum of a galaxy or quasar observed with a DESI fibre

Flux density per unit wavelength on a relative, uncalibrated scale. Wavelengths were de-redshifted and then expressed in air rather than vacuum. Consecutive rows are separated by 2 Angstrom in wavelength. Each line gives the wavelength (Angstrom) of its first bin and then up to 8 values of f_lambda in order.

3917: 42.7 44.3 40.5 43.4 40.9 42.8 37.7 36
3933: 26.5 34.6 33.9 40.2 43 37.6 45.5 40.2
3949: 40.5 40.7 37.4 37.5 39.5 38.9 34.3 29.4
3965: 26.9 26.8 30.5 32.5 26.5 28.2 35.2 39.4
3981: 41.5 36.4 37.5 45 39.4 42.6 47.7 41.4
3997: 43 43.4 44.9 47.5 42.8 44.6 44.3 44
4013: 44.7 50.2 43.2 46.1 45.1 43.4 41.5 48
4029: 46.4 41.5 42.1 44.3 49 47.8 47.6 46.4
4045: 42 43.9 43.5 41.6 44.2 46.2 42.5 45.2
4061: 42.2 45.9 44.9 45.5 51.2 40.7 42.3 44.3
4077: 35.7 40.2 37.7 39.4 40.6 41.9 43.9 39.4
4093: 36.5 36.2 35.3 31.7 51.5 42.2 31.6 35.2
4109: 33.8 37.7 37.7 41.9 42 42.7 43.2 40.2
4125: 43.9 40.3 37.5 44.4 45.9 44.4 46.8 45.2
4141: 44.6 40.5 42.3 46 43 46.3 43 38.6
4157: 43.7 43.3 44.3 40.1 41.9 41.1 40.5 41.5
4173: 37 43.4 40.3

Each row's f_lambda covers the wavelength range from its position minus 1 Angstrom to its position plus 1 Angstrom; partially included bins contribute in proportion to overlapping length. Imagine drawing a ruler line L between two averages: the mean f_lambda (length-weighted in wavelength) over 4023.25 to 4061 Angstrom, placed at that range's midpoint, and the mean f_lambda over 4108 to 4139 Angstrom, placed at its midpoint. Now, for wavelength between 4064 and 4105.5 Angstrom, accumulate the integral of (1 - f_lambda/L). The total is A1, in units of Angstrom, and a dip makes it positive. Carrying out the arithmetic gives 2.2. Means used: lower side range 44.6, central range 40.7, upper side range 41.6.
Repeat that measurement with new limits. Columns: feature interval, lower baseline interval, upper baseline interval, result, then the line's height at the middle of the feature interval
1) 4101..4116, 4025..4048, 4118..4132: 1.5 Angstrom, 42.4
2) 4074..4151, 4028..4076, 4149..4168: 4.6 Angstrom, 43.4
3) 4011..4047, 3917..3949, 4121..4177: -3.9 Angstrom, 40.7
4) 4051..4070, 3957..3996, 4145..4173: -3.1 Angstrom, 38.9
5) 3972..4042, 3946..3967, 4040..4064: -3.9 Angstrom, 40.4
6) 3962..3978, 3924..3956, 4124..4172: 3.9 Angstrom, 39.1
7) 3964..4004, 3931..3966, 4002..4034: 3.1 Angstrom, 40.9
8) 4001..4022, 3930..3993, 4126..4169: -3.9 Angstrom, 38.2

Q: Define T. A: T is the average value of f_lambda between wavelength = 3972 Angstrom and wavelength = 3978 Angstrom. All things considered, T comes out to 30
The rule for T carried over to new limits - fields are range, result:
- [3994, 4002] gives 43.2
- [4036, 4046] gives 46.6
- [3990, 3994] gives 45.2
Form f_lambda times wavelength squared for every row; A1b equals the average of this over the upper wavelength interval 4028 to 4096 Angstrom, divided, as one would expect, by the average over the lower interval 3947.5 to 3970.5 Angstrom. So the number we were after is 1.3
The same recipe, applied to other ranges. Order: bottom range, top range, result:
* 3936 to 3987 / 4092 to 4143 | 1.21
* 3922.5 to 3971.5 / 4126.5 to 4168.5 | 1.30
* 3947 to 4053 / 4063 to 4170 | 1.07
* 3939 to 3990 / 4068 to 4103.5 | 1.18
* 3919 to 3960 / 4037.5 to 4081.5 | 1.19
